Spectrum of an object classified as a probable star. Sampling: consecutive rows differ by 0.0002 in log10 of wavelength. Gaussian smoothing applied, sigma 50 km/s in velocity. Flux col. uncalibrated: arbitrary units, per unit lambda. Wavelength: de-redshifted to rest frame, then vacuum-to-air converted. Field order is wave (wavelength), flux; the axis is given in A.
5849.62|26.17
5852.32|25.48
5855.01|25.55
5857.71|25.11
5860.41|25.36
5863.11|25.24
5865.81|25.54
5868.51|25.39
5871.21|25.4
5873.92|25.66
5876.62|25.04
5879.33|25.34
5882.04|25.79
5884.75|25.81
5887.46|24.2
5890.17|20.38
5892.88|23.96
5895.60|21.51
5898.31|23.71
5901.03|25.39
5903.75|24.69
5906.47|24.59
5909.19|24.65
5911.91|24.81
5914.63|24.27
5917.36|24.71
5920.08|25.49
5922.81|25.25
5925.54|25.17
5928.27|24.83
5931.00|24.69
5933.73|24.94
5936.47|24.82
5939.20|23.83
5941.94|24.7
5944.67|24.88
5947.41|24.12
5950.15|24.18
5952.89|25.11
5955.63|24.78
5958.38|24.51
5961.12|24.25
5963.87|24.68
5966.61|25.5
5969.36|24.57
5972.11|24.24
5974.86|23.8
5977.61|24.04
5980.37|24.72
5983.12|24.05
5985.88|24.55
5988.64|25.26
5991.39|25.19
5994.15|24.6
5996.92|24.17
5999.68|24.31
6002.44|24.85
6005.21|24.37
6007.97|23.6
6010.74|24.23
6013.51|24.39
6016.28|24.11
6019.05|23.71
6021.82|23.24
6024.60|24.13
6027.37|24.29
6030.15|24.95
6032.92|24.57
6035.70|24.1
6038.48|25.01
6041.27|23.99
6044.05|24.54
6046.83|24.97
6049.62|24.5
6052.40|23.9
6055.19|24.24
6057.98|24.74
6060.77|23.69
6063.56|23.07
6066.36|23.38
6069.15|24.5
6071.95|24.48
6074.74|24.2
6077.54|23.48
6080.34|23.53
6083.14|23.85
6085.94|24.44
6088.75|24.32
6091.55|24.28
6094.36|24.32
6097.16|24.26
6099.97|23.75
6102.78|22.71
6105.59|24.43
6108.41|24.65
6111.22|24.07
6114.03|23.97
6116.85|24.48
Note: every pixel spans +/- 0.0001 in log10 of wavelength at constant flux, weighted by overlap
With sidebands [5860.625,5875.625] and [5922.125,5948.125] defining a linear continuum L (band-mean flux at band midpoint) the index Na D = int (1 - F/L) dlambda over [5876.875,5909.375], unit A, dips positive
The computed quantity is 1.3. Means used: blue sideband 25.4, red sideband 24.7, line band 24.2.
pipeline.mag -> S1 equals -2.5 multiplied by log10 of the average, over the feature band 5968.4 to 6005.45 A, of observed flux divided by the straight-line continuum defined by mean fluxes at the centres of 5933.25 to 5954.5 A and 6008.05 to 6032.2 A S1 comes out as -0.008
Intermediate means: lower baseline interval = 24.6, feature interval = 24.5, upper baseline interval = 24.1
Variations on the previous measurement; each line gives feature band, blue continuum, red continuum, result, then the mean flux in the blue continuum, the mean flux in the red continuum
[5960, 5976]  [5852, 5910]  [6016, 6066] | 0.00 mag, 24.7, 24.2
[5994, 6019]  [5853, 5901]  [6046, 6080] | 0.00 mag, 24.7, 24.1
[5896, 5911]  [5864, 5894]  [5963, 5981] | 0.01 mag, 24.8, 24.5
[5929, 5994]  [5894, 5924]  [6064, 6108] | -0.01 mag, 24.5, 24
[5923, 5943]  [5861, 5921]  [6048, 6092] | -0.01 mag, 24.6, 24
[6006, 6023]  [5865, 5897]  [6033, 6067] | 0.02 mag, 24.5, 24.2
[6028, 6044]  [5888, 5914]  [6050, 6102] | -0.02 mag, 23.8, 24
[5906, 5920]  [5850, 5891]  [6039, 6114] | 0.01 mag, 25.1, 24.1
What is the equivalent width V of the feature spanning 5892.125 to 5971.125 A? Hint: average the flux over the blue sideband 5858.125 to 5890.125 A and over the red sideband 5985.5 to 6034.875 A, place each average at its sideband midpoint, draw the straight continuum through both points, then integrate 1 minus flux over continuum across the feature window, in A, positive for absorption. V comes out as 0.7 A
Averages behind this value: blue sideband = 25.1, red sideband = 24.4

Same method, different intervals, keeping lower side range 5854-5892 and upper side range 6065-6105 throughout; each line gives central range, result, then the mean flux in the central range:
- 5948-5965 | 0.0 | 24.6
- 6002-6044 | 0.1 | 24.2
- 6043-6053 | -0.2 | 24.5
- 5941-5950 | 0.0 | 24.5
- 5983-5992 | -0.1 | 24.8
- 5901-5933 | -0.1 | 24.9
